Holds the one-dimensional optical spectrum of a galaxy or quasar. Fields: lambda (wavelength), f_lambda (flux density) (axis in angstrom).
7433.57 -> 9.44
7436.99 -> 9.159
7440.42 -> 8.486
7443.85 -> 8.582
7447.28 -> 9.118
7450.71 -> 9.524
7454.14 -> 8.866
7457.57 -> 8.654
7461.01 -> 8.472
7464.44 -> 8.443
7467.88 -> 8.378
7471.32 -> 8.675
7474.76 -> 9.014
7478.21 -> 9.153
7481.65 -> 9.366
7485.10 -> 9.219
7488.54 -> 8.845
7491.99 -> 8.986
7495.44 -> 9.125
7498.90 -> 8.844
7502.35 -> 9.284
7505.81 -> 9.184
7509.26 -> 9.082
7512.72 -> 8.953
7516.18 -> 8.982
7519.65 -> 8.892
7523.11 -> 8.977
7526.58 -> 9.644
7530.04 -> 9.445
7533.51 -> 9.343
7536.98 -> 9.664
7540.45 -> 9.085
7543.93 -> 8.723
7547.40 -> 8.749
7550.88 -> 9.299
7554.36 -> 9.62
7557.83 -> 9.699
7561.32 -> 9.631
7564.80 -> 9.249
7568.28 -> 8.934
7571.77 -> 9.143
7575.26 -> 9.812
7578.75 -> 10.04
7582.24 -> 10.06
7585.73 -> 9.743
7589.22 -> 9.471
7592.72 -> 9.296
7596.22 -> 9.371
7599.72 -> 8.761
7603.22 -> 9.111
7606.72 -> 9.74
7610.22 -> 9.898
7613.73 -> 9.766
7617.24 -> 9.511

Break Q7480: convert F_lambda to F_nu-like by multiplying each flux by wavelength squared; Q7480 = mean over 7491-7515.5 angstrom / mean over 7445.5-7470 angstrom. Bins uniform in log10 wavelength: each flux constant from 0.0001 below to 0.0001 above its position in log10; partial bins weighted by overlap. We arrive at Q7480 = 1.05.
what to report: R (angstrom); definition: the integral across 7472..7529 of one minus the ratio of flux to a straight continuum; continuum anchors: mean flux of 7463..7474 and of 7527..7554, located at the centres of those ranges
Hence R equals -1.6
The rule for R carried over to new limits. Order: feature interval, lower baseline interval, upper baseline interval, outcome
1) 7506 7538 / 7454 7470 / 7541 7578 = -0.7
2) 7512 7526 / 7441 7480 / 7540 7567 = 0.1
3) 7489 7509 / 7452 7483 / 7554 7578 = -0.2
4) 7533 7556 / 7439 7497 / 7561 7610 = 0.1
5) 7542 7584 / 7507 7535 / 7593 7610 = -0.8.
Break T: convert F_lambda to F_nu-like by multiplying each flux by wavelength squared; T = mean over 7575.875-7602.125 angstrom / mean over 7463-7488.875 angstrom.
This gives 1.10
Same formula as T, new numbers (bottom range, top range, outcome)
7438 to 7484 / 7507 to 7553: 1.05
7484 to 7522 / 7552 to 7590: 1.08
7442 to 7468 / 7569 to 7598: 1.13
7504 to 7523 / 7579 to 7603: 1.07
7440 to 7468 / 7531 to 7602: 1.10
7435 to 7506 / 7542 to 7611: 1.09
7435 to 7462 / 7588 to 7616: 1.11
